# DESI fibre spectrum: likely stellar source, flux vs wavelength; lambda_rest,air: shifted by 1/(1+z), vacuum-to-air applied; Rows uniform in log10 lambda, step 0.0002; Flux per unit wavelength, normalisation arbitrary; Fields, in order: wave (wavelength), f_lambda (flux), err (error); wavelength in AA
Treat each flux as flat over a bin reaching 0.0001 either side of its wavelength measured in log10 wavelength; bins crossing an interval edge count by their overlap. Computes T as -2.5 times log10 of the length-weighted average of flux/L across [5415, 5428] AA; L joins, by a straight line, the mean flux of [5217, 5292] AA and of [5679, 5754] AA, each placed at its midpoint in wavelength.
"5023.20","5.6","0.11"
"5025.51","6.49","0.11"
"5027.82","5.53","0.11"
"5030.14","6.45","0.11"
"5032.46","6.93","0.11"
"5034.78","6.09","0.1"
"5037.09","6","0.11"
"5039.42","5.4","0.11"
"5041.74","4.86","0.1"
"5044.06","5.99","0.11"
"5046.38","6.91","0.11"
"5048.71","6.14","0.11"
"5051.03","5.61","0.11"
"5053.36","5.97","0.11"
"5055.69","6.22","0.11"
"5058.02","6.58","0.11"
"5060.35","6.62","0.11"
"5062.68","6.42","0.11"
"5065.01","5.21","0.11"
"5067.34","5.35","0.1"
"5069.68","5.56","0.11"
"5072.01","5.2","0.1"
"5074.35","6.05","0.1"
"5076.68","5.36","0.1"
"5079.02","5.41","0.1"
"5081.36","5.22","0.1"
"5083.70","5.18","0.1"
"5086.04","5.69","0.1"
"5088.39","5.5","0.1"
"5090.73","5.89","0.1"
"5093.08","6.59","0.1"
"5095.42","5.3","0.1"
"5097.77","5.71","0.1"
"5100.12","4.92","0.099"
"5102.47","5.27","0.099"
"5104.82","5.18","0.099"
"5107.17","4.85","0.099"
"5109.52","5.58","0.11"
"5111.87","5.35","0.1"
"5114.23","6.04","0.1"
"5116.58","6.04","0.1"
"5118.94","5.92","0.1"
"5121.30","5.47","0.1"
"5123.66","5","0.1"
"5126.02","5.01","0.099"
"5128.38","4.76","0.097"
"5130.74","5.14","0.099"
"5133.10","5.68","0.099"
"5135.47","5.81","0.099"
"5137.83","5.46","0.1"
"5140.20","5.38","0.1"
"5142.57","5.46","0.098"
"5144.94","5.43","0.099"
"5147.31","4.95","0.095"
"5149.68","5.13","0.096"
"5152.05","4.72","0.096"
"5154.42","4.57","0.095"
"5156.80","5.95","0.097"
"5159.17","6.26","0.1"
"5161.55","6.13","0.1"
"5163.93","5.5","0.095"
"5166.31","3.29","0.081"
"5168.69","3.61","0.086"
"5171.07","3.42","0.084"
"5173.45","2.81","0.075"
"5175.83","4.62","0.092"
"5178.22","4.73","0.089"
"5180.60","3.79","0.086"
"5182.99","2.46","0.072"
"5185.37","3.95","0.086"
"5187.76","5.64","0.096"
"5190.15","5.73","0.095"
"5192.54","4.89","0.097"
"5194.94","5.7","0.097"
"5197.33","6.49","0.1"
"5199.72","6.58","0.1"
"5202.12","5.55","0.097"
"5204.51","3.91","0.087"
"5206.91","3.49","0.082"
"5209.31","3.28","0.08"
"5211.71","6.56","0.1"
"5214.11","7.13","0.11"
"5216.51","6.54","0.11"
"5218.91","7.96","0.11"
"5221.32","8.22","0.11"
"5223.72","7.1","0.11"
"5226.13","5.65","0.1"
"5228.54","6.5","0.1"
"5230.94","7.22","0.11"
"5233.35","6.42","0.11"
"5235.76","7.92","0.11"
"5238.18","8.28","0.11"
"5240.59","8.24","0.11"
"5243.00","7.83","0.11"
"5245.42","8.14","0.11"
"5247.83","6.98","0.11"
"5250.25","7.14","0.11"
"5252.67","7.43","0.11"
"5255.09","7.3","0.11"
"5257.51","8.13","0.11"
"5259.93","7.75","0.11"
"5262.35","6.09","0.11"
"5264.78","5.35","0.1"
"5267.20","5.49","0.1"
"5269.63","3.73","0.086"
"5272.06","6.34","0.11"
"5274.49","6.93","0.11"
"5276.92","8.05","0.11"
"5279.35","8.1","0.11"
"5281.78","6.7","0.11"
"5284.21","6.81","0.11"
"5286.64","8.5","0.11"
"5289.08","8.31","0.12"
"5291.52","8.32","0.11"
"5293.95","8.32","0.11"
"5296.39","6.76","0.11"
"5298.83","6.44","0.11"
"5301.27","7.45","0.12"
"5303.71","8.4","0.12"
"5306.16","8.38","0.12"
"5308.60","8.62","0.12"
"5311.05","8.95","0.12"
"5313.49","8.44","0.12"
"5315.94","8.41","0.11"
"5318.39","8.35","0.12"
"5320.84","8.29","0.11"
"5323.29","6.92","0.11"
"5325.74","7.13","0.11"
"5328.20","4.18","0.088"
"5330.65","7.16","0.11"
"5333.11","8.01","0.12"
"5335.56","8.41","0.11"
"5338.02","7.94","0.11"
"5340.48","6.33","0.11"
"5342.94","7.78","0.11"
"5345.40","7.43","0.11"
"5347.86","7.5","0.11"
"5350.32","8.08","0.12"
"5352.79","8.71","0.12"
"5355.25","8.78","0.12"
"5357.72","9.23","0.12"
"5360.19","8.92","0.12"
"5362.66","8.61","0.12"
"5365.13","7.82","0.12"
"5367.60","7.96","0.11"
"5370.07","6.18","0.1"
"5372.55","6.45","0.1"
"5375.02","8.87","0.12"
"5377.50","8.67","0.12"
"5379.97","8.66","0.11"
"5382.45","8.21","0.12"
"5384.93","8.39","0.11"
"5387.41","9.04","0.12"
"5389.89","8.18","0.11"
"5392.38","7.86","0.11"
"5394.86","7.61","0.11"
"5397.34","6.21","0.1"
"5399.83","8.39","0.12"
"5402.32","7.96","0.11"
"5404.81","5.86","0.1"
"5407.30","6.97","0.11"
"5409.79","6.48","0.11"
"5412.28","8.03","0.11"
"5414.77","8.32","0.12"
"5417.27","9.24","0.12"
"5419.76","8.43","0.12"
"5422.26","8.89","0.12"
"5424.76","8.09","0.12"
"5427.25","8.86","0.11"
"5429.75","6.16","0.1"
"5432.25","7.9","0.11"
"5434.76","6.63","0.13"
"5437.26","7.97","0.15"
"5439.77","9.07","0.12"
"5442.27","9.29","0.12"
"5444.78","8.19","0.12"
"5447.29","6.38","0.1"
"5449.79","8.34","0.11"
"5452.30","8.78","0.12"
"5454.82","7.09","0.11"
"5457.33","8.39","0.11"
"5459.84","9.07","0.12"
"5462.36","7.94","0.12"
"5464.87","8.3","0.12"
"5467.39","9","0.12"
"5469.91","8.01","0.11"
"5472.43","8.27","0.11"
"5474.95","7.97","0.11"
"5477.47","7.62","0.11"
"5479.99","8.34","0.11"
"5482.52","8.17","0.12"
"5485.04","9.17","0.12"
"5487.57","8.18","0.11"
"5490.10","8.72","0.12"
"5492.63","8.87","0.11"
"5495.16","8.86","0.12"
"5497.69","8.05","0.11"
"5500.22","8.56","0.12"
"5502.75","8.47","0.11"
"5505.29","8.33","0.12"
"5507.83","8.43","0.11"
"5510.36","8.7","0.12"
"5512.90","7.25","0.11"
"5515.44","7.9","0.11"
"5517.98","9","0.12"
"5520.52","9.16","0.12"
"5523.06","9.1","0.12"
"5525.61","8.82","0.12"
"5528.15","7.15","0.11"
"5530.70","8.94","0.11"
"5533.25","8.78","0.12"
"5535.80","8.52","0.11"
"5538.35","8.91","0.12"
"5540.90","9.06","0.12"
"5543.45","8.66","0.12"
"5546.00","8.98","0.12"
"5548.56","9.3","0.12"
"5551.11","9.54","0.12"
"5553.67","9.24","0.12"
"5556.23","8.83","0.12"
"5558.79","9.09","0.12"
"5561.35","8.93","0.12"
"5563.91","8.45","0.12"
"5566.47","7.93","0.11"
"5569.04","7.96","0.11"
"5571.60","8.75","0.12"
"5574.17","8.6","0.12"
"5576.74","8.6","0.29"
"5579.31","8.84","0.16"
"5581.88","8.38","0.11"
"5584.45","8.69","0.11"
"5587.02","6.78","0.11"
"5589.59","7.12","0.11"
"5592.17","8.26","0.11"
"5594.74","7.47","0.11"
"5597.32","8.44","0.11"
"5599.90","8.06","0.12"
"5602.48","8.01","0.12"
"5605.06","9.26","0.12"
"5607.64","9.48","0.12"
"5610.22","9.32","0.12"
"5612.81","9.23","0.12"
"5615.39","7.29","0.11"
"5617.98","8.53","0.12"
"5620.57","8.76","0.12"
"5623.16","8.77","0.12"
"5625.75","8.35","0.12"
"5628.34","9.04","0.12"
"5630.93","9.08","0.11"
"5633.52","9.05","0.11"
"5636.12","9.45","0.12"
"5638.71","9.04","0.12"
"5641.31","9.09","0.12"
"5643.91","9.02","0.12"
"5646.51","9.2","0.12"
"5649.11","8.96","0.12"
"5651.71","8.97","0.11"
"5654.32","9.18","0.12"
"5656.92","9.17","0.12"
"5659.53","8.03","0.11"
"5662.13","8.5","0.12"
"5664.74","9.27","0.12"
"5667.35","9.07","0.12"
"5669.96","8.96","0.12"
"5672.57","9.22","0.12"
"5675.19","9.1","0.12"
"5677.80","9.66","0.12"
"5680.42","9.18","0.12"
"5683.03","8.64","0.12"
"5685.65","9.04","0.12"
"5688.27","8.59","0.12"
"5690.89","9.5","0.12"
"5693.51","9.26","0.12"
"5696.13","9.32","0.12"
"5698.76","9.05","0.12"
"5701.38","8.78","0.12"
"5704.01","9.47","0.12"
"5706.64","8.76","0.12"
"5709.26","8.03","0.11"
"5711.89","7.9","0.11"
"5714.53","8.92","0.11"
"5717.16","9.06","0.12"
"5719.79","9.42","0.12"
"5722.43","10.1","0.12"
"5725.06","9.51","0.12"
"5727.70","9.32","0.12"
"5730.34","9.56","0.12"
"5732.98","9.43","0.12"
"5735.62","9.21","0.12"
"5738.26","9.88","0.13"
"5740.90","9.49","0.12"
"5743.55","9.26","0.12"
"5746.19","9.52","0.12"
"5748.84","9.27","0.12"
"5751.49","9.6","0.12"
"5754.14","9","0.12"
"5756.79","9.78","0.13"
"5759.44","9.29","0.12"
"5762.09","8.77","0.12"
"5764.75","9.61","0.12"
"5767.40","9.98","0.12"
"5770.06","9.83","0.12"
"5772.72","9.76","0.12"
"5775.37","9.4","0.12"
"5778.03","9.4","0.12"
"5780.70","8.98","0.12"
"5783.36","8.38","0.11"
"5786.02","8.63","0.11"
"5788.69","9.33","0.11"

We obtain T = -0.10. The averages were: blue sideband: 7.17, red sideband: 9.18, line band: 8.67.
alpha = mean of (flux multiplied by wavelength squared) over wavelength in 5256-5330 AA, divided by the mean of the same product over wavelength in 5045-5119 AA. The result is 1.39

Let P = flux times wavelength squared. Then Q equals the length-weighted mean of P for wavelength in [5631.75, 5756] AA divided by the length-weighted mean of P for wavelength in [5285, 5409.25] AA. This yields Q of 1.32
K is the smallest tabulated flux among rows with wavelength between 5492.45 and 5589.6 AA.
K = 6.78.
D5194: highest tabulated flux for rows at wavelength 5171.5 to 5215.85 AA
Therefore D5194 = 7.13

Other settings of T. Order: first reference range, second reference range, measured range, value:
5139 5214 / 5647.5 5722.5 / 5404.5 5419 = -0.13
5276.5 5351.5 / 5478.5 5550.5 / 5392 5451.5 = 0.05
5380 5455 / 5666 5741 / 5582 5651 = 0.02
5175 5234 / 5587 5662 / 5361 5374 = -0.10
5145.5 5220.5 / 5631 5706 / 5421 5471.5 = -0.13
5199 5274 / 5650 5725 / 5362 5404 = -0.08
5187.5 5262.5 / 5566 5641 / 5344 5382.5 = -0.11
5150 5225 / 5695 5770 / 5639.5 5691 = -0.03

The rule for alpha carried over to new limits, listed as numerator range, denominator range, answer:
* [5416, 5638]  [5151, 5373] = 1.38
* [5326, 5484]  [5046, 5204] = 1.66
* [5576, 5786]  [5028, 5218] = 2.06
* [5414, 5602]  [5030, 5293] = 1.62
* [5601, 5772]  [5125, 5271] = 1.89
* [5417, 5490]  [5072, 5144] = 1.71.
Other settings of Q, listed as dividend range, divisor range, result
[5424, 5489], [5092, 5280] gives 1.55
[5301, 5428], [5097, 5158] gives 1.63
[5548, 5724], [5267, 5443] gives 1.26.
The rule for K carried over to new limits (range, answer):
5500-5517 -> 7.25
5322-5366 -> 4.18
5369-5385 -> 6.18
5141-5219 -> 2.46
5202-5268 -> 3.28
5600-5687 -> 7.29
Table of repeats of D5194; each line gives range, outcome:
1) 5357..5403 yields 9.23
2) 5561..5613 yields 9.48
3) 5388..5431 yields 9.24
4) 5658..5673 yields 9.27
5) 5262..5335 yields 8.95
